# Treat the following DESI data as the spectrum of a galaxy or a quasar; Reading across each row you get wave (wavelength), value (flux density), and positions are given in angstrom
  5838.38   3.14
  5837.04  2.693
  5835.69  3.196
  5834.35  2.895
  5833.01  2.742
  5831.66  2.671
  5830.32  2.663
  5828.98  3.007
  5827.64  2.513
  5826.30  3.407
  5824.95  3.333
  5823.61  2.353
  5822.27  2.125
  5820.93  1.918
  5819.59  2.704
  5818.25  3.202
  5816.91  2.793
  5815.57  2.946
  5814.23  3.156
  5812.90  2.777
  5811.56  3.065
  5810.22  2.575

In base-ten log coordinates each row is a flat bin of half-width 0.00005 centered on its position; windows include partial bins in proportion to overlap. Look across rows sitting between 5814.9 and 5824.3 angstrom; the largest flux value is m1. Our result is 3.202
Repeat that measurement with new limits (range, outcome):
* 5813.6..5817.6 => 3.156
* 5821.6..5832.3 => 3.407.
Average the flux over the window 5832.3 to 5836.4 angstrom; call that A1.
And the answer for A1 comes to 2.94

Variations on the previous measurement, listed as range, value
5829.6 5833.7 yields 2.7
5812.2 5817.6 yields 2.92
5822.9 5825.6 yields 2.83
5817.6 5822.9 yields 2.49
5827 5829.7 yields 2.77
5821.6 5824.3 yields 2.25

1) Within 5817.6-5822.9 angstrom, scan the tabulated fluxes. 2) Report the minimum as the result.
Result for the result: 1.918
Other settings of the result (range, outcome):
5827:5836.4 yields 2.513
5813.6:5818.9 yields 2.793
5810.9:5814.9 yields 2.777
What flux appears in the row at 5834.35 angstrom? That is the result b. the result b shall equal 2.895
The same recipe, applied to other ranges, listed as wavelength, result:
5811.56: 3.065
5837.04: 2.693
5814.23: 3.156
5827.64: 2.513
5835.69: 3.196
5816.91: 2.793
